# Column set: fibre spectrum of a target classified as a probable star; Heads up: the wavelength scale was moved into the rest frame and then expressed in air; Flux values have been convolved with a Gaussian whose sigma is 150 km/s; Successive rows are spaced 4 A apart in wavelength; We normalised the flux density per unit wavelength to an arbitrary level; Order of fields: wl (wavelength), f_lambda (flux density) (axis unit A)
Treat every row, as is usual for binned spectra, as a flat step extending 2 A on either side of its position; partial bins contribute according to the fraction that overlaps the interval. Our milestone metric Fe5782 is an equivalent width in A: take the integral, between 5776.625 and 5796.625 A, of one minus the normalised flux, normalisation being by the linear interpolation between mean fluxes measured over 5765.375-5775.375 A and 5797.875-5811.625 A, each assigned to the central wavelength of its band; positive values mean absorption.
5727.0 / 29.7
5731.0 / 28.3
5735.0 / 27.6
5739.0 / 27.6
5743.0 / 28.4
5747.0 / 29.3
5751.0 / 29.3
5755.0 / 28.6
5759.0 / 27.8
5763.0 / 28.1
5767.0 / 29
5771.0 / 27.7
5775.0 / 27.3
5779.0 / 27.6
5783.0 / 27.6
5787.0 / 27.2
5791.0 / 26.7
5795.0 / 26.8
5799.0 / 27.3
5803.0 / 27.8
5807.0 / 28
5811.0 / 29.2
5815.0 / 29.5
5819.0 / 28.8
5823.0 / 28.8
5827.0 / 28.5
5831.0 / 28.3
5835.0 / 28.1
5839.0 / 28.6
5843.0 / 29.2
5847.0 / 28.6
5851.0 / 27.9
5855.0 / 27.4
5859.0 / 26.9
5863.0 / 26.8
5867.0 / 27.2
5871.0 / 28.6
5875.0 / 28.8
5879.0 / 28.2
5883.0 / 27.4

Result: 0.6 A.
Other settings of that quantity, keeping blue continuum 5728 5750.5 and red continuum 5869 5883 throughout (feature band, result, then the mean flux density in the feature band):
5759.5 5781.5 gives 0.4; 27.9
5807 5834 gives -0.4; 28.8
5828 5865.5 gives 0.5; 28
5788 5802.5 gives 0.7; 27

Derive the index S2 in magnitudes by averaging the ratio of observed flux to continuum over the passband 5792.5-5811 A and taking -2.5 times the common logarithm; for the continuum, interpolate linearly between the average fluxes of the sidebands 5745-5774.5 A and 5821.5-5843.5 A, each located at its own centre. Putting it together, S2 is 0.03 mag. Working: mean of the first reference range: 28.5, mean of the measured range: 27.6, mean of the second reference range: 28.5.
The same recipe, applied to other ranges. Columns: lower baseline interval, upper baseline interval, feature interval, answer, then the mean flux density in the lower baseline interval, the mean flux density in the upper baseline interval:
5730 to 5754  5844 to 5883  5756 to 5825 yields 0.009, 28.4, 27.8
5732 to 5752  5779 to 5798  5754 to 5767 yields -0.014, 28.4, 27.1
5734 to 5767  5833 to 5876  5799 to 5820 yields -0.014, 28.4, 28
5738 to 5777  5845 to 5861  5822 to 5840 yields -0.023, 28.3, 27.7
